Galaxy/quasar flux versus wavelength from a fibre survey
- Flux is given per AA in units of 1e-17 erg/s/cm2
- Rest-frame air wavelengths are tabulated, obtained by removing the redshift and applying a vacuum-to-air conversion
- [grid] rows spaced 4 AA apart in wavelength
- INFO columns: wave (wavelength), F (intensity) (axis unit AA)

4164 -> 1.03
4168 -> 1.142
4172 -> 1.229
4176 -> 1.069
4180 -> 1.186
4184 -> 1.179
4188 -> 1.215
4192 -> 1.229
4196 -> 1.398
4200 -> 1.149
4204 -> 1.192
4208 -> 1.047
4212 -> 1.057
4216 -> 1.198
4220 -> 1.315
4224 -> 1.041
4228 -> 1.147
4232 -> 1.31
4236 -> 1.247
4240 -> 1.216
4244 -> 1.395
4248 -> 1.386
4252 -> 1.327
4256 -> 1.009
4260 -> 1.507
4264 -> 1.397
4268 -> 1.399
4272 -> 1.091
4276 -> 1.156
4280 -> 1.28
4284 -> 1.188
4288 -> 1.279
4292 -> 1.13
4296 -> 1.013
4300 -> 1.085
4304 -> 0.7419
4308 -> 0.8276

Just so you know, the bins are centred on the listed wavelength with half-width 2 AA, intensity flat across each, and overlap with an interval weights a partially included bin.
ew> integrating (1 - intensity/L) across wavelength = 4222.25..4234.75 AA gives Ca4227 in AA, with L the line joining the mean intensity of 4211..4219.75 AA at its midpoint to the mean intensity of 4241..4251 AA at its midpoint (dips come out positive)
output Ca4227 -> 0.8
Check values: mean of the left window 1.17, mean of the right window 1.37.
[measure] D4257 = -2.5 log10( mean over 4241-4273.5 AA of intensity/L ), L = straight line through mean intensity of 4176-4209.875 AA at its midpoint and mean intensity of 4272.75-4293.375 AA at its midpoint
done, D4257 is -0.100 mag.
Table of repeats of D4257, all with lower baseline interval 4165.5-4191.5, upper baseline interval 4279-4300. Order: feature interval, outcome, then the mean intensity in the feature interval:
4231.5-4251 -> -0.13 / 1.31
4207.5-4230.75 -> 0.02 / 1.15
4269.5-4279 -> 0.01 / 1.15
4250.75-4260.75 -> -0.07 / 1.25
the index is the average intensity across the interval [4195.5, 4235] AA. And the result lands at 1.18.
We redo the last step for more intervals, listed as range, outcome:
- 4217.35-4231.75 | 1.19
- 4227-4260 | 1.27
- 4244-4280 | 1.29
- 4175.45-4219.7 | 1.18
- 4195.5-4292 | 1.23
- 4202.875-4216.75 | 1.11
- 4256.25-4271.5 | 1.35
